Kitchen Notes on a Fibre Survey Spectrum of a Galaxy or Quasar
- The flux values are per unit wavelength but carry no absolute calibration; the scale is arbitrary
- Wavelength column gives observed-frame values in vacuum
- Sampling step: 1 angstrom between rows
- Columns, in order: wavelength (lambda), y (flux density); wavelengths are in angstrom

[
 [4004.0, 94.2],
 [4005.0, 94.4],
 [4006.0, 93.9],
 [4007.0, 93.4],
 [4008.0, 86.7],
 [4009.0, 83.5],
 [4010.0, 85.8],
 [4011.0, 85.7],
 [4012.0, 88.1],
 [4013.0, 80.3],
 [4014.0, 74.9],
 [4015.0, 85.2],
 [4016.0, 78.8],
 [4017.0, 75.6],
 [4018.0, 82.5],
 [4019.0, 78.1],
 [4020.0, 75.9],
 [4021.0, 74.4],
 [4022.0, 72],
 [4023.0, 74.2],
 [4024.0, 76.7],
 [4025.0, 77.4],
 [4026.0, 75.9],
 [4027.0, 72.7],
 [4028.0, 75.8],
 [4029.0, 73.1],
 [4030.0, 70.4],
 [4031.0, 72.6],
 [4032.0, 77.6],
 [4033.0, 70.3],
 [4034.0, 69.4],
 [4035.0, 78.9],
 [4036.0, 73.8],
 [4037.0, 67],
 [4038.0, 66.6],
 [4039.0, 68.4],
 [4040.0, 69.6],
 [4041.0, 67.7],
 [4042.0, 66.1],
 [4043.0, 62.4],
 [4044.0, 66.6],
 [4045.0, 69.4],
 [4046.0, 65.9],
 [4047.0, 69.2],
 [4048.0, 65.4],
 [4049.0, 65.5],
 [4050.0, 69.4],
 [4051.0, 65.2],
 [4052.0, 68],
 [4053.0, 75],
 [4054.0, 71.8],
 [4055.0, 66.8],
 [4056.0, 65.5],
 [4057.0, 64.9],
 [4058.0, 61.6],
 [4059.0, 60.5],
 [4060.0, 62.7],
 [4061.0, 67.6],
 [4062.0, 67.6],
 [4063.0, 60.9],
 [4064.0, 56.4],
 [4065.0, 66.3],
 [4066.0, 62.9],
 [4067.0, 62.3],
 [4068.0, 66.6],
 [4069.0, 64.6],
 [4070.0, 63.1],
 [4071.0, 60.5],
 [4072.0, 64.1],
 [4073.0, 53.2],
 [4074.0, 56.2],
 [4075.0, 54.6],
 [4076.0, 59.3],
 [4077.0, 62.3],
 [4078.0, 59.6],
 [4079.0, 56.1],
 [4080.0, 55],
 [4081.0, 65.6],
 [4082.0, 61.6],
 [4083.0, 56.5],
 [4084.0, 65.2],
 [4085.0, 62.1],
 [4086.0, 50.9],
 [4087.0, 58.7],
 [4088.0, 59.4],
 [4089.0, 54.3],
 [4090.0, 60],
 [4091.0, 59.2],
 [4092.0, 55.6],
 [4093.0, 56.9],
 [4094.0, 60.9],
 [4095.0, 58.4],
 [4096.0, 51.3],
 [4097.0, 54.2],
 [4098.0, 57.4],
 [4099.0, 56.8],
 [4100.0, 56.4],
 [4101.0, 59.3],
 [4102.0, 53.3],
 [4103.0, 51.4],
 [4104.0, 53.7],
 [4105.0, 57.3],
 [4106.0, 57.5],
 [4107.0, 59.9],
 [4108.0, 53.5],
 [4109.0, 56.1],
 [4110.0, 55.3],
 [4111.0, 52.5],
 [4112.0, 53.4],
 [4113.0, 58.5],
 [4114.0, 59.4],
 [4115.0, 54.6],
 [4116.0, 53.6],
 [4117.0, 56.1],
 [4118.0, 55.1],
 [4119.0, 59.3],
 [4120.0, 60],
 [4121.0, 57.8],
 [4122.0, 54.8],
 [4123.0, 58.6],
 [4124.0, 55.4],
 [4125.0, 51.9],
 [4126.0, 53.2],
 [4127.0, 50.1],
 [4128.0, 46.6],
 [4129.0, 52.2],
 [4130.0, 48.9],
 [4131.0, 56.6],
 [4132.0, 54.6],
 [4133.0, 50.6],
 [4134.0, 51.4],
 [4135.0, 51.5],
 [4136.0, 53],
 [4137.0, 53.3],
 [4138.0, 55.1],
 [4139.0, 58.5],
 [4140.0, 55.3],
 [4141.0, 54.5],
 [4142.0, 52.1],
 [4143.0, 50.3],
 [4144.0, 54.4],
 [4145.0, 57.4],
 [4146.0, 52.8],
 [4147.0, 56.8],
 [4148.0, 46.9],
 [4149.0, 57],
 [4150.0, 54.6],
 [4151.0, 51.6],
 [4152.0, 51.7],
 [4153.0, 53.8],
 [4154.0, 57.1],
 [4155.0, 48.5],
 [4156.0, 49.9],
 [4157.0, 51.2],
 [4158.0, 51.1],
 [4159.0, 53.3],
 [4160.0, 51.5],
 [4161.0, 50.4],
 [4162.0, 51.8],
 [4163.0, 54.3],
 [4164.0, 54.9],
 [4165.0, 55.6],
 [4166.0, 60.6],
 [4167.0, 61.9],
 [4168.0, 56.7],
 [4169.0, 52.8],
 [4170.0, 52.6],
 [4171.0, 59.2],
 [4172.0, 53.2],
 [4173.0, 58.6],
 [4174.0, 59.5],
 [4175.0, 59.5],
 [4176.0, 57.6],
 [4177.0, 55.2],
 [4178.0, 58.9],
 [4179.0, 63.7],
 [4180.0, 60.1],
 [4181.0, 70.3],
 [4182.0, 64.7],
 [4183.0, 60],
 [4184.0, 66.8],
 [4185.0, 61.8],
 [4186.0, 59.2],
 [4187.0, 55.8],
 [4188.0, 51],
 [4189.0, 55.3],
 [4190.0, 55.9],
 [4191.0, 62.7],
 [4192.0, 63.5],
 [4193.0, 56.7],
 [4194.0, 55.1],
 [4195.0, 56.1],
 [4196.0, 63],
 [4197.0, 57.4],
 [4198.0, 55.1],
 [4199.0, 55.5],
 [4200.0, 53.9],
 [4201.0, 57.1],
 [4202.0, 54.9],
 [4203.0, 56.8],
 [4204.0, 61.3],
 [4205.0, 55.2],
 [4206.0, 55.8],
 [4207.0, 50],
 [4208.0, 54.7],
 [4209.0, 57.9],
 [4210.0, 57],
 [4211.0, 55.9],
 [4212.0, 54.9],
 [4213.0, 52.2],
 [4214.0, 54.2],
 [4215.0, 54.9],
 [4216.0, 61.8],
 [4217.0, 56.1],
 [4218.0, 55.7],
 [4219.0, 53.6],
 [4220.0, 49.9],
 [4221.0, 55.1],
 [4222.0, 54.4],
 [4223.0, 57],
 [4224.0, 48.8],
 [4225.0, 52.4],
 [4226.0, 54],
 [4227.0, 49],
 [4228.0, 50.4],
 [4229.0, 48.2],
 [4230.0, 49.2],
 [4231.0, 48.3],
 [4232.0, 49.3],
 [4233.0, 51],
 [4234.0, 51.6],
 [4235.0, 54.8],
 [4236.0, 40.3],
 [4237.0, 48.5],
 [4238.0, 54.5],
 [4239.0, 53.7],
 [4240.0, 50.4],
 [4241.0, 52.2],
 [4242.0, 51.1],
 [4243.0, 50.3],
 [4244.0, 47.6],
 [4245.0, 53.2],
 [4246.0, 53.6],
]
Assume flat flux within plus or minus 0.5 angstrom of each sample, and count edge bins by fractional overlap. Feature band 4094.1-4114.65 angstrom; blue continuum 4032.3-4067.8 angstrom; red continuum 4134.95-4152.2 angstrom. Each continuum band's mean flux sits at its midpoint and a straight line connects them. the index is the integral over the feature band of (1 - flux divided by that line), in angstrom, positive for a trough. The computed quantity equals 1.2 angstrom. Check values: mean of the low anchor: 66.8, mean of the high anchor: 53.8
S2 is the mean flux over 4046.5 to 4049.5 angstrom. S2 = 66.7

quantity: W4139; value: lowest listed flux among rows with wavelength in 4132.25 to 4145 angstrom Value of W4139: 50.3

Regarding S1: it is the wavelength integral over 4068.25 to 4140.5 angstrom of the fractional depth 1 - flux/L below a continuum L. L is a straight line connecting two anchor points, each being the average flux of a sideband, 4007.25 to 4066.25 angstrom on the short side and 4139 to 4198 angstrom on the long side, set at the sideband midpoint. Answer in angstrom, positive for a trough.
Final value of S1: 8.4 angstrom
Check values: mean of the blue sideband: 71.8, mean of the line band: 56.4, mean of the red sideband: 56.3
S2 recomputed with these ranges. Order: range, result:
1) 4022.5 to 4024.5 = 75.5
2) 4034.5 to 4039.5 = 70.9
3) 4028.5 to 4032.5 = 73.4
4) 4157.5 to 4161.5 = 51.6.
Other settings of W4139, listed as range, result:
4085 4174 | 46.6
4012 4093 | 50.9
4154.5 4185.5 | 48.5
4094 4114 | 51.3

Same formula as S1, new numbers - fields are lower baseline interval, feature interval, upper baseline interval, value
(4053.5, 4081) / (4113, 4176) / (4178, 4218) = 5.5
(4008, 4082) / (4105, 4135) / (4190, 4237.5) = 3.8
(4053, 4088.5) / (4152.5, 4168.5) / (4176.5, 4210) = 1.4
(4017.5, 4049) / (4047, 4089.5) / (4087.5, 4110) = 0.8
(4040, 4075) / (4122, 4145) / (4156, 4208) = 2.6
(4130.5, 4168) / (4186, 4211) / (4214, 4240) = -1.9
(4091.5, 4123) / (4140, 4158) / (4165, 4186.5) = 1.6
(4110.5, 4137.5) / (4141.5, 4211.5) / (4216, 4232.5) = -4.0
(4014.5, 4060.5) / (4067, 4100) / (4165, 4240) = 3.9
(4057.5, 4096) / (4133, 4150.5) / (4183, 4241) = 1.2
